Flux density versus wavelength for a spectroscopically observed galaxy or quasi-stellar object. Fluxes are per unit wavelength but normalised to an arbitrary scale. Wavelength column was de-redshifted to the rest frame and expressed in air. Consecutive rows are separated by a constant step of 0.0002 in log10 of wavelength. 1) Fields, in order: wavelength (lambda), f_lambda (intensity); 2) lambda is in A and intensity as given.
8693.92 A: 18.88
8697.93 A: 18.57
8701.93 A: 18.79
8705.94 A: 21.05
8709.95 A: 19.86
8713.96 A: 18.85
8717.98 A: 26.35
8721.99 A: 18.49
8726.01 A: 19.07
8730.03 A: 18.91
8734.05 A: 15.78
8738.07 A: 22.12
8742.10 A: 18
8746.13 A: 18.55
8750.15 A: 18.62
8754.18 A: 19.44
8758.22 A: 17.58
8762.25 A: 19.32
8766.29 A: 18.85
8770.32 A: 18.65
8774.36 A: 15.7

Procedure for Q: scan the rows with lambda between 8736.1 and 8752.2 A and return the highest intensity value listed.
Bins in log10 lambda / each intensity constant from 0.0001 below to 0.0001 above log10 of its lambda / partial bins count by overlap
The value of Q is 22.12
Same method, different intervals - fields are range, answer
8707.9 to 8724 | 26.35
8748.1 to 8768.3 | 19.44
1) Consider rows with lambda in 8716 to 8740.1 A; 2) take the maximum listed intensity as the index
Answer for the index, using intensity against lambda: 26.35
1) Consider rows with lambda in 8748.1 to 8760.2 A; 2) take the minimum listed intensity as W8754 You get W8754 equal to 17.58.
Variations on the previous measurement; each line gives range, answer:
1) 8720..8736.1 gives 15.78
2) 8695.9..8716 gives 18.57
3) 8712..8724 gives 18.49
